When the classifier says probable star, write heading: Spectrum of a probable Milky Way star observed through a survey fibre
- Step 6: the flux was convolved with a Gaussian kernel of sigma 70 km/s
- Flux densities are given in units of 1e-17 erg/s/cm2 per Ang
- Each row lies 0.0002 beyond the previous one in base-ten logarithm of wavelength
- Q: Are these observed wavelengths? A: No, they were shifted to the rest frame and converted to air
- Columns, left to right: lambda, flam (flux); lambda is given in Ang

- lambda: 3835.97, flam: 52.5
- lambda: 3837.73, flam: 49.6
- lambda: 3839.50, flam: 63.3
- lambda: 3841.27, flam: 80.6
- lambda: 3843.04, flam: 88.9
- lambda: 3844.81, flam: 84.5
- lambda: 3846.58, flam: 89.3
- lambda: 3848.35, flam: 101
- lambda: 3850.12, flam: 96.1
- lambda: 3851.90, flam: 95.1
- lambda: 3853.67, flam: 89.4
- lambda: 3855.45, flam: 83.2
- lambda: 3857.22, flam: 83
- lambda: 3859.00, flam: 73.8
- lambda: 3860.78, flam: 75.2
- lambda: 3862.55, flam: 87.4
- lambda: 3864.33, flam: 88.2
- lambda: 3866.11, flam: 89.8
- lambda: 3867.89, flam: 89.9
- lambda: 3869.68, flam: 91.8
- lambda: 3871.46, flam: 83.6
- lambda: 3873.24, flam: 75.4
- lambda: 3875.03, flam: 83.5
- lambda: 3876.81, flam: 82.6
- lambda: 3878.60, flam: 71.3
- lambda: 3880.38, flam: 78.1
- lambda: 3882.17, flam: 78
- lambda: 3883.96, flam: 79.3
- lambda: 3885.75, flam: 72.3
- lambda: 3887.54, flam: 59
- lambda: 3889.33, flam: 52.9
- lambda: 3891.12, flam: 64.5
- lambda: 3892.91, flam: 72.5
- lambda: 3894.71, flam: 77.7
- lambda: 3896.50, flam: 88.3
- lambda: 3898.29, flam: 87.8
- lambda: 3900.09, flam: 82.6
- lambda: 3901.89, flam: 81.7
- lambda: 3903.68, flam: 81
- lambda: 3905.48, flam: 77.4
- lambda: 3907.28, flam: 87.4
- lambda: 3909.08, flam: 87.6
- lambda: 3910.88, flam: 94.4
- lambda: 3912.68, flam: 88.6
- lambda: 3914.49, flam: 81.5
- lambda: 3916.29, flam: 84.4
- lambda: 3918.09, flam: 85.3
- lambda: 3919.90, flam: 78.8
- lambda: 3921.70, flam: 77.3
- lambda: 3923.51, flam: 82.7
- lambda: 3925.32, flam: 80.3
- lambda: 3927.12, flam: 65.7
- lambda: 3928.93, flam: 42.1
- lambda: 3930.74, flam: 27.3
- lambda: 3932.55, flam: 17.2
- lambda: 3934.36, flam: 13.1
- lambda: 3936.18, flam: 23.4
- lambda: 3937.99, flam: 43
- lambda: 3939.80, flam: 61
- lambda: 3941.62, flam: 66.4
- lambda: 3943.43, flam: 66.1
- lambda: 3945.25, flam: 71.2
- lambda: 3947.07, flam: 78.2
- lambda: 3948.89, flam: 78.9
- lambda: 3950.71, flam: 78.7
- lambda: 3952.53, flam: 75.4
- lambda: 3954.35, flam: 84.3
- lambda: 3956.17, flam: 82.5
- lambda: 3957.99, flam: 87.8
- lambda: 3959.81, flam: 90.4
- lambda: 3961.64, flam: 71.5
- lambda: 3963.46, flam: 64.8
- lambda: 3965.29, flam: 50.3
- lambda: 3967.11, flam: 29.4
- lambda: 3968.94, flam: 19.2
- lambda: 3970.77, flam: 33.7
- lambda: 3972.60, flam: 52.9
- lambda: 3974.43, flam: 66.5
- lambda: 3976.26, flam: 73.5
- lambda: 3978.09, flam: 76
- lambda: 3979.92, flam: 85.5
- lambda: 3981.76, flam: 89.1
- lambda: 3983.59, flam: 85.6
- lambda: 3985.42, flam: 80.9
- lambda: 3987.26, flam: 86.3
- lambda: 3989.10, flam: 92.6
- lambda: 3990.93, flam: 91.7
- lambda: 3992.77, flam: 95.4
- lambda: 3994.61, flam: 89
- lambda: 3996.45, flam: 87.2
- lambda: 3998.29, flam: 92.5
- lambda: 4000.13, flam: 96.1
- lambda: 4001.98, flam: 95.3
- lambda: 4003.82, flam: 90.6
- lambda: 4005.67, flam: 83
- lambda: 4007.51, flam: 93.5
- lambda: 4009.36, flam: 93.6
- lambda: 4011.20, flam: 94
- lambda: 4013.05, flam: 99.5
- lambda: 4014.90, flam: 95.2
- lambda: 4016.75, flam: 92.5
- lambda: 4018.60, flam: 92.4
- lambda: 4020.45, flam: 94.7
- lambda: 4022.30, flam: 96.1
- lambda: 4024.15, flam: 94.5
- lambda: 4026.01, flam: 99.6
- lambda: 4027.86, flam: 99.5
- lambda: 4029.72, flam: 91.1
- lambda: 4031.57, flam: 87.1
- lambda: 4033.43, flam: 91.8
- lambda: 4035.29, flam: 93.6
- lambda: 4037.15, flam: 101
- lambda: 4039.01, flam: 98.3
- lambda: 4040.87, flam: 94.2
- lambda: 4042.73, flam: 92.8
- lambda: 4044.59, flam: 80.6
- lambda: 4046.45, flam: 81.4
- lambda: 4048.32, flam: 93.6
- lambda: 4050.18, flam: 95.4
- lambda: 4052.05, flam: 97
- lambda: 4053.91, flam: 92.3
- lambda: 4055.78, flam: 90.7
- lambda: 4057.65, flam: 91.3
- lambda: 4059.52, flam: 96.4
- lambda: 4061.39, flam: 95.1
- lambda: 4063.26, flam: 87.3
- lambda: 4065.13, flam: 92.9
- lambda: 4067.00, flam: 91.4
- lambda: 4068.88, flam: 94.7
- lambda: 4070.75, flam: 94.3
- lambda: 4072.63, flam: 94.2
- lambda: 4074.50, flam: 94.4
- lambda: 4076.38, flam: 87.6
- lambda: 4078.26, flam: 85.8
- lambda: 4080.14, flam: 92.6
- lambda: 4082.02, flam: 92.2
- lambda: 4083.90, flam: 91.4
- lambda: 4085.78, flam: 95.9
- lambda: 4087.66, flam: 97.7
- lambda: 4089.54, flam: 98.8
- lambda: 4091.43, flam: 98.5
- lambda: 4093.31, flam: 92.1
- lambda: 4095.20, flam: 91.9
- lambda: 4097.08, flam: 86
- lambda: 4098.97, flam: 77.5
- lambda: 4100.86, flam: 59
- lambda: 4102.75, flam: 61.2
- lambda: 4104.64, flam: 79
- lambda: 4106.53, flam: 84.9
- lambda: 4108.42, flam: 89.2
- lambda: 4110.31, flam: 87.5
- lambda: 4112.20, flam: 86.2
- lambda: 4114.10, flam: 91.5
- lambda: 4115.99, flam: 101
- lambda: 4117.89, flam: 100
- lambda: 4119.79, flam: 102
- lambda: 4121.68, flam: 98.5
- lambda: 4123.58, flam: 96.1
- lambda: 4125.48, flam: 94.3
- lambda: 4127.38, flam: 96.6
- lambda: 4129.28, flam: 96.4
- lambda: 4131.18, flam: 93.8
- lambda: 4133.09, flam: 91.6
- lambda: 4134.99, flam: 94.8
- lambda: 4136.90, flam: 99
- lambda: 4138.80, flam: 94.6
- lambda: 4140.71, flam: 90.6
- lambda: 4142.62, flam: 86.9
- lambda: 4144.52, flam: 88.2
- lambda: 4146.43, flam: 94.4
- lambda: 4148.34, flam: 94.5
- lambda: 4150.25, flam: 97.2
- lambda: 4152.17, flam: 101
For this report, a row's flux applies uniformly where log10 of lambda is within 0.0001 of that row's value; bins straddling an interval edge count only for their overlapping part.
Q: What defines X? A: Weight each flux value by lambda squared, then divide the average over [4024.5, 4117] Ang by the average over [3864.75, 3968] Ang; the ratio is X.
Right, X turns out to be 1.4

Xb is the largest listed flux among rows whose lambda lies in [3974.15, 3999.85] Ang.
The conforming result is 95.4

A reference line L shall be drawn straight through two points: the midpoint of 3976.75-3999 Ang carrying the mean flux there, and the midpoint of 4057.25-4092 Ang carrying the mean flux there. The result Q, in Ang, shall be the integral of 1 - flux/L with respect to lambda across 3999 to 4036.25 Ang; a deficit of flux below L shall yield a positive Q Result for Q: -1.8 Ang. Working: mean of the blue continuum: 87.4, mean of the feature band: 93.7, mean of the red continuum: 93.3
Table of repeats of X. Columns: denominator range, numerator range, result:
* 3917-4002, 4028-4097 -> 1.41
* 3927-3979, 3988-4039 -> 1.65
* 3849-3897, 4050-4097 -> 1.29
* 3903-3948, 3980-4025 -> 1.44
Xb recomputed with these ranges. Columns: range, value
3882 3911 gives 94.4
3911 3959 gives 88.6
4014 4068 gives 101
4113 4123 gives 102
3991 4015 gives 99.5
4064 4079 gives 94.7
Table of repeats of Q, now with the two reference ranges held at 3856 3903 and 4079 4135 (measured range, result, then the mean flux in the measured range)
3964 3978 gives 5.8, 48.7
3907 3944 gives 7.8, 64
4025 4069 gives -2.7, 92.8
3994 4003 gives -0.8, 92.1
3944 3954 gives 0.7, 76.5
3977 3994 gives -0.5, 86.9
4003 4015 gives -1.0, 92.6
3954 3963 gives 0.1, 82.4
